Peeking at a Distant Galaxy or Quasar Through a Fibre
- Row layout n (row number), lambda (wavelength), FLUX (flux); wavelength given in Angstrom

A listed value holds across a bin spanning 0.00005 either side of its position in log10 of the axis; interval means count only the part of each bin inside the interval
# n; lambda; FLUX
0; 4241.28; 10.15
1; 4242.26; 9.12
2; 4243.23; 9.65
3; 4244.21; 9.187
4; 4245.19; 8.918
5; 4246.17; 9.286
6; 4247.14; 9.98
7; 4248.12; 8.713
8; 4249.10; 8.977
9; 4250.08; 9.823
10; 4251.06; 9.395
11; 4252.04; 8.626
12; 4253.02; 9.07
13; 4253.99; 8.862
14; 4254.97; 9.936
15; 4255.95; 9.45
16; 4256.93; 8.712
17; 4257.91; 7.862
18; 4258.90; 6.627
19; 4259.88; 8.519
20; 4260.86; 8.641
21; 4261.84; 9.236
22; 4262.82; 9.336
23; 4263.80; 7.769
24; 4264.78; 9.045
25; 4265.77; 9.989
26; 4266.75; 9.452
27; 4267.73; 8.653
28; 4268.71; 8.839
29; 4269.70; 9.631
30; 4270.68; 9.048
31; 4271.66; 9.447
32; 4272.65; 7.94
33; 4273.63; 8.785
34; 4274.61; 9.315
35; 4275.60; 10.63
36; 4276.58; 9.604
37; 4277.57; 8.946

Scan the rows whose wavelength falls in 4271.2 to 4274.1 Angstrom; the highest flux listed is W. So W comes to 9.447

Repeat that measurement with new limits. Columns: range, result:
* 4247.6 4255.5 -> 9.936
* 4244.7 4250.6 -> 9.98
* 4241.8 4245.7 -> 9.65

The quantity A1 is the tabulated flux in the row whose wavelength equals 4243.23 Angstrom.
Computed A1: 9.65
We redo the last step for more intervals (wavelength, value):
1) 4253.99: 8.862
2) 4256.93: 8.712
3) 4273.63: 8.785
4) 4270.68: 9.048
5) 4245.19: 8.918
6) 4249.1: 8.977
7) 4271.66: 9.447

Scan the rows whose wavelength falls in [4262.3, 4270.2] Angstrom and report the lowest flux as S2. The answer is 7.769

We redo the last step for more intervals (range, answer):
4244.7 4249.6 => 8.713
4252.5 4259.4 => 6.627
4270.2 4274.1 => 7.94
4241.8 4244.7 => 9.12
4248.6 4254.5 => 8.626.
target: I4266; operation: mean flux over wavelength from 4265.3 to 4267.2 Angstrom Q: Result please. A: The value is 9.74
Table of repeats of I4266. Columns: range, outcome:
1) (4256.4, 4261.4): 8.09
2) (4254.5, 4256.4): 9.69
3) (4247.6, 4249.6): 8.84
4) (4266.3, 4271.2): 9.13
